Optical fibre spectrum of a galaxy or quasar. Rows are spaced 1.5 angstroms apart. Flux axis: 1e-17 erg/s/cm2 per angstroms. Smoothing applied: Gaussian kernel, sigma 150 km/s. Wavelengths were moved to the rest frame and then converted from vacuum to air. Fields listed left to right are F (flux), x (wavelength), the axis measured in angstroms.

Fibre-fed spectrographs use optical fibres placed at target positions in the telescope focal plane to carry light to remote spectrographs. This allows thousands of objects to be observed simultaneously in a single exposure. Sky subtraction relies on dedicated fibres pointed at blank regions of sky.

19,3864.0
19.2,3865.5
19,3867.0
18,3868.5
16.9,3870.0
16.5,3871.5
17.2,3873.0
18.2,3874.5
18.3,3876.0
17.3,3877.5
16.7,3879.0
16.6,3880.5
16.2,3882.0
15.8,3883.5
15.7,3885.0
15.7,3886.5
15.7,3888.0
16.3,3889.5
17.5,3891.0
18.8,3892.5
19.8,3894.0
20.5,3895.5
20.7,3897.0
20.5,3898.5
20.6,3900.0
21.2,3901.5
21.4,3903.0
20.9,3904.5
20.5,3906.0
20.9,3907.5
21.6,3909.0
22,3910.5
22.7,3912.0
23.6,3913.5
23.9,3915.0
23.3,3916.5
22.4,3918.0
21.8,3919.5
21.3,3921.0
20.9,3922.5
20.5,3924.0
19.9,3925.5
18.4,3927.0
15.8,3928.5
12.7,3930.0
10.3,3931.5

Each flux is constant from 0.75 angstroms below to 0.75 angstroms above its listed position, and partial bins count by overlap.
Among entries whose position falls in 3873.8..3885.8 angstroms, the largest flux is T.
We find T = 18.3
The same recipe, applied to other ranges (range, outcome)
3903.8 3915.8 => 23.9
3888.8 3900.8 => 20.7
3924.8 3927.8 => 19.9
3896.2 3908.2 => 21.4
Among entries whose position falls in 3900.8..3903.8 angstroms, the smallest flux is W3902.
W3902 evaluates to 21.2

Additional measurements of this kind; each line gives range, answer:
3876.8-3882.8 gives 16.2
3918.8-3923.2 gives 20.9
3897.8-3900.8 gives 20.5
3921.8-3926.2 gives 19.9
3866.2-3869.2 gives 18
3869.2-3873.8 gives 16.5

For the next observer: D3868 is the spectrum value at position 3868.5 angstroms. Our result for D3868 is 18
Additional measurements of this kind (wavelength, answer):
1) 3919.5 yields 21.8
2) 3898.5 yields 20.5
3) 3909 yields 21.6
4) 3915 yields 23.9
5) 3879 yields 16.7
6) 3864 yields 19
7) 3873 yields 17.2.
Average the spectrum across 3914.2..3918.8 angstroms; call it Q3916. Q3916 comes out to 23.2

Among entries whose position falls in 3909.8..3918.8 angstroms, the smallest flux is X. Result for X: 22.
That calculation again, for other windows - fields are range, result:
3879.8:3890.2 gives 15.7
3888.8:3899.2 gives 16.3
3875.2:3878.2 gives 17.3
